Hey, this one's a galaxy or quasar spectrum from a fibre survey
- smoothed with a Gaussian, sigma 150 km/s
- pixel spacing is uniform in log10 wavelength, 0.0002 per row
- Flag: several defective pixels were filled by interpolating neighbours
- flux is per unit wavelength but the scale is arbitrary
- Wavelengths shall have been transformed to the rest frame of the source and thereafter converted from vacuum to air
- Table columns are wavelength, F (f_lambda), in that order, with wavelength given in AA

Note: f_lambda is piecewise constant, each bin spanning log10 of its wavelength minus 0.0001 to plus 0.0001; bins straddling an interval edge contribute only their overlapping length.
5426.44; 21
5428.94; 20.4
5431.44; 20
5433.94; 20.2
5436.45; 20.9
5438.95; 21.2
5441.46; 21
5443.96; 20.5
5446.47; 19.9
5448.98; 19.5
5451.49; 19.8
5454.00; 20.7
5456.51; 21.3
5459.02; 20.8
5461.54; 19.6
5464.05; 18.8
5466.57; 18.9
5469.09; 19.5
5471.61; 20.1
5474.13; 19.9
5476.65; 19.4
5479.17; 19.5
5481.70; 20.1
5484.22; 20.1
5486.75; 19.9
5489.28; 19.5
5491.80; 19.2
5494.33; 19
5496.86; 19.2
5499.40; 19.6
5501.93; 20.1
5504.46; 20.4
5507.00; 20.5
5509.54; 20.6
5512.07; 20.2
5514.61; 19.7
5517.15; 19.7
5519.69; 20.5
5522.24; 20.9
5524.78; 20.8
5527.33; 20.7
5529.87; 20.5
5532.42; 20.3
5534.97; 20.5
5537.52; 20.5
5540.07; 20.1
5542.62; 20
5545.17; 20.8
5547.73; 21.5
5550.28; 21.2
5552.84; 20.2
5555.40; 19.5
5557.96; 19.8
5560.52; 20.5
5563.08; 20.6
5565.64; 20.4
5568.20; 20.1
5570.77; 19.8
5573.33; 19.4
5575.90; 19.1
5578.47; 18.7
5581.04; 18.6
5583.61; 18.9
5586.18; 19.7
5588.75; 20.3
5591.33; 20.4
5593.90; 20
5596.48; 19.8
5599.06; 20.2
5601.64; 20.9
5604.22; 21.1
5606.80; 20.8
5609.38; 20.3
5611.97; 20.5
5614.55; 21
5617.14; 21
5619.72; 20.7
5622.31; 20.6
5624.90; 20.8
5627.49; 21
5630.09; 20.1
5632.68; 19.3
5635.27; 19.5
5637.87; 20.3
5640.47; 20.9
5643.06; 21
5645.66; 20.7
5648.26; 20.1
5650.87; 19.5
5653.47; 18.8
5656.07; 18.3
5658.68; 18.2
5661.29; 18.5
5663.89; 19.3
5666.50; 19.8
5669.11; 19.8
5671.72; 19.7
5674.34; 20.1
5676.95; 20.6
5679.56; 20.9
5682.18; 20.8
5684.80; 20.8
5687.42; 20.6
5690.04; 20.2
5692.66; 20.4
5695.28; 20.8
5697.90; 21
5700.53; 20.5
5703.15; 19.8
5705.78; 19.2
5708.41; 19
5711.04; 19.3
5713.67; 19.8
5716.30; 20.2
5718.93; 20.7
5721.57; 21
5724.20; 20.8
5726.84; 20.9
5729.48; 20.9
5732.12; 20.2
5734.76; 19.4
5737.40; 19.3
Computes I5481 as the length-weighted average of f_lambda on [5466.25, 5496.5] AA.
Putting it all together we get 19.6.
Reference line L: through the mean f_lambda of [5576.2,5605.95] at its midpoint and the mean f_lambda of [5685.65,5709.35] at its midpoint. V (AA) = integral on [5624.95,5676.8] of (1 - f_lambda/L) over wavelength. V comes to 0.7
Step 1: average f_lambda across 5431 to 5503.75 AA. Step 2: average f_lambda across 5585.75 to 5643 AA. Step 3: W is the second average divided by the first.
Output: 1.03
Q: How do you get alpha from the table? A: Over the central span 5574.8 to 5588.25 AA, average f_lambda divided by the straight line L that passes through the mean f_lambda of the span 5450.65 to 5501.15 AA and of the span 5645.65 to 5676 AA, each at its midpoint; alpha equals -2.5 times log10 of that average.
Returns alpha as 0.02 mag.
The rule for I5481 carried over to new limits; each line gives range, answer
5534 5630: 20.2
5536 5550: 20.6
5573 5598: 19.5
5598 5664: 20.1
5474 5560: 20.1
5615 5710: 20.1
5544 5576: 20.3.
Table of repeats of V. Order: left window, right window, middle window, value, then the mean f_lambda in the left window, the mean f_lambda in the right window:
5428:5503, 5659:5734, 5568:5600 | 0.7 AA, 19.9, 20.2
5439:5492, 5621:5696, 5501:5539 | -0.8 AA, 19.9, 20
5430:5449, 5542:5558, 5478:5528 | 1.2 AA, 20.5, 20.5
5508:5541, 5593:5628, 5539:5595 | 1.4 AA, 20.4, 20.6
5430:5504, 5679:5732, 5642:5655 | 0.2 AA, 19.9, 20.4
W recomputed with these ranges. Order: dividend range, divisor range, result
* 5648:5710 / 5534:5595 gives 0.99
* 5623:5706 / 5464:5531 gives 1.01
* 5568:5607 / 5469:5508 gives 1.00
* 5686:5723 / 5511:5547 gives 0.99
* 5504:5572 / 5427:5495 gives 1.02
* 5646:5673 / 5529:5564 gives 0.94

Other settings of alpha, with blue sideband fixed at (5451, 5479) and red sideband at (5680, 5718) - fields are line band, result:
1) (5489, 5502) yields 0.03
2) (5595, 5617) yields -0.03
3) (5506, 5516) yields -0.02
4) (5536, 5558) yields -0.02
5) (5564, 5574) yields 0.00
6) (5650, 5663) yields 0.08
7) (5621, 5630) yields -0.03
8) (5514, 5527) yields -0.02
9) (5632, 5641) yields 0.01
